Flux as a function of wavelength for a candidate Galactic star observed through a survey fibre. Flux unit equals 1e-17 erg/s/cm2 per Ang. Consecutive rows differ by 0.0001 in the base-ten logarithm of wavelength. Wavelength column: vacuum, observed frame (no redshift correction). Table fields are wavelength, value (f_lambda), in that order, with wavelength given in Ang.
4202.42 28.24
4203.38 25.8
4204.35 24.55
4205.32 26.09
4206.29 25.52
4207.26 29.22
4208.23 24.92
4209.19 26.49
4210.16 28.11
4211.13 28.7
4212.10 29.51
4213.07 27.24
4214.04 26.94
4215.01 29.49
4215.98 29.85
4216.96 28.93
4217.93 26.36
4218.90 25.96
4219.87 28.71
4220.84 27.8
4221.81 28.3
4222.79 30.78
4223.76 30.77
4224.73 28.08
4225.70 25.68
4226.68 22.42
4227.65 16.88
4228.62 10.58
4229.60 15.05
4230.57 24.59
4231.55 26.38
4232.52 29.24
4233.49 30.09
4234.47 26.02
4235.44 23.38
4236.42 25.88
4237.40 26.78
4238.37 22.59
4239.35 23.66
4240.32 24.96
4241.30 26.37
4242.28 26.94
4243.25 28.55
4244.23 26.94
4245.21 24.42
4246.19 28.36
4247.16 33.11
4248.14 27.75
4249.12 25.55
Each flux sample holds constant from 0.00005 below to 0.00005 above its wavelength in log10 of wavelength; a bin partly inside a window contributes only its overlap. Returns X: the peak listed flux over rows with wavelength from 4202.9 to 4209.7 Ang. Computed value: 29.22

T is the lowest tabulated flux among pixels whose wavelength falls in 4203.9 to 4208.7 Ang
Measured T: 24.55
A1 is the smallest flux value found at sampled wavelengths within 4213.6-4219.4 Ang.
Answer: 25.96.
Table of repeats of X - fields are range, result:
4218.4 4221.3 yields 28.71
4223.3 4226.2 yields 30.77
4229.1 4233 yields 29.24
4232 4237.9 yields 30.09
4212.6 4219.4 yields 29.85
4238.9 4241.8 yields 26.37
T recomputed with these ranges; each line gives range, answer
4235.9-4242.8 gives 22.59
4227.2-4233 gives 10.58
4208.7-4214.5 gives 26.49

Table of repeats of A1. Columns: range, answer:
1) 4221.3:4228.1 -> 16.88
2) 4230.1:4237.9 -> 23.38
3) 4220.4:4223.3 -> 27.8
